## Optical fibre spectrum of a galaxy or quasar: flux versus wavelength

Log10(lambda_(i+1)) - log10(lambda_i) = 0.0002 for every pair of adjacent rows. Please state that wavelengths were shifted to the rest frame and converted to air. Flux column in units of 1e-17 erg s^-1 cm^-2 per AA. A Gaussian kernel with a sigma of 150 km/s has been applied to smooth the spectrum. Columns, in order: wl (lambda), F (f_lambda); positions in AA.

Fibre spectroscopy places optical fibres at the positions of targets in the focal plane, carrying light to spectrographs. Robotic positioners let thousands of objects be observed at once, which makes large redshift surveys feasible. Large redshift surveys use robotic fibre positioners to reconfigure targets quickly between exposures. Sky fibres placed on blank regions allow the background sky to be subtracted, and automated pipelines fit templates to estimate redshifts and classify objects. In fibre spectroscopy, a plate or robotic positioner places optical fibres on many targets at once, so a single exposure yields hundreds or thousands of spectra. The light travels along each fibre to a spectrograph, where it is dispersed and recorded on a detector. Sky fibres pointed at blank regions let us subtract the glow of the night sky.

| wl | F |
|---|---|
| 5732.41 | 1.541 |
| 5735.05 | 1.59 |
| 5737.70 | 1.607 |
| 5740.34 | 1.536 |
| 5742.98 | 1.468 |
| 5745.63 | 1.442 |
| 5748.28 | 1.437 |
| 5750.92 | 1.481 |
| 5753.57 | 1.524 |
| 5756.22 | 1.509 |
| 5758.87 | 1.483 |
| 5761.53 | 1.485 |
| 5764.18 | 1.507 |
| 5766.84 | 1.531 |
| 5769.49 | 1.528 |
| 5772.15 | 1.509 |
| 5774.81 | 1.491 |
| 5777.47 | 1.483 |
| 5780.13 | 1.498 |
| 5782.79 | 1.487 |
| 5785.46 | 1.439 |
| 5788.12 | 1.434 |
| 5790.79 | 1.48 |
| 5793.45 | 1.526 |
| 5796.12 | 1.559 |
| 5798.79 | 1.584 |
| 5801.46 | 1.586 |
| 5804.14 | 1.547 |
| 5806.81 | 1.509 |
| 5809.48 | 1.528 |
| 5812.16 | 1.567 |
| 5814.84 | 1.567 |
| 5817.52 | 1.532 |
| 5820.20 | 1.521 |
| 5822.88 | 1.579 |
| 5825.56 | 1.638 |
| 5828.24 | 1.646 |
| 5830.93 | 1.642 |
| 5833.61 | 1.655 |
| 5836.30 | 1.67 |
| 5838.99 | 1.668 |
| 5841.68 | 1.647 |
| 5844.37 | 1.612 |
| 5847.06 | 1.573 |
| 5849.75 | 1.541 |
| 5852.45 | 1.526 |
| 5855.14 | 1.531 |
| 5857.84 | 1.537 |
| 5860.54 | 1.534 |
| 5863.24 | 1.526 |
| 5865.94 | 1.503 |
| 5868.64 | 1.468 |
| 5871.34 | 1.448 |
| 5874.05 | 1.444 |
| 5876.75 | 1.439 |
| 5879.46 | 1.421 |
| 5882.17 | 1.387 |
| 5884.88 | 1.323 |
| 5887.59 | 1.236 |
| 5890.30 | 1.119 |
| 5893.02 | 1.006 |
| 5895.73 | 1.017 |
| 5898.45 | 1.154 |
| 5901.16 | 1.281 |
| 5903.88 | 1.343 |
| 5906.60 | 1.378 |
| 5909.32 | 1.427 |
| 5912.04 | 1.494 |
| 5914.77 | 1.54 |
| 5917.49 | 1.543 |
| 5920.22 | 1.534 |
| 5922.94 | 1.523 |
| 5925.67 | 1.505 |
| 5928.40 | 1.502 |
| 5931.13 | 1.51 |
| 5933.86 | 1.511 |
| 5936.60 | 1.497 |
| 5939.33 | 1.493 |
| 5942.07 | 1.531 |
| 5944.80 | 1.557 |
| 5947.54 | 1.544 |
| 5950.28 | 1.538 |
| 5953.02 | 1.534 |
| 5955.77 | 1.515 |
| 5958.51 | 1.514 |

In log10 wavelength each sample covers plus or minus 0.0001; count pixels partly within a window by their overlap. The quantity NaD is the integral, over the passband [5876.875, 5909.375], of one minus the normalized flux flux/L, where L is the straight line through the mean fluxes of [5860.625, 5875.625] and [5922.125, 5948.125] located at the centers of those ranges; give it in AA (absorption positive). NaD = 5.2 AA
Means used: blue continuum 1.48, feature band 1.26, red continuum 1.52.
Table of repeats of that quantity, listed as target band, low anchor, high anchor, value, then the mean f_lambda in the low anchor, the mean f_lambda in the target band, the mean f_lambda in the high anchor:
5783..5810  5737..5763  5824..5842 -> 1.11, 1.49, 1.52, 1.65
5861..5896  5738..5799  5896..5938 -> 2.55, 1.5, 1.35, 1.44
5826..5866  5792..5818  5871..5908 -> -4.82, 1.55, 1.59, 1.28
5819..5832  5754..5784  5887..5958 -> -1.18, 1.5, 1.61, 1.42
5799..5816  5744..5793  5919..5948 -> -0.67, 1.49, 1.55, 1.52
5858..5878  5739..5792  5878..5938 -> -1.09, 1.49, 1.48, 1.38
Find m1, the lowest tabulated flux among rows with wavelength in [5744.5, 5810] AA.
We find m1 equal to 1.434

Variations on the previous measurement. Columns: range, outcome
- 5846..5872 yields 1.448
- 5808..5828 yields 1.521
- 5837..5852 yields 1.541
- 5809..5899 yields 1.006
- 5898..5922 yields 1.154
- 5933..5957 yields 1.493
